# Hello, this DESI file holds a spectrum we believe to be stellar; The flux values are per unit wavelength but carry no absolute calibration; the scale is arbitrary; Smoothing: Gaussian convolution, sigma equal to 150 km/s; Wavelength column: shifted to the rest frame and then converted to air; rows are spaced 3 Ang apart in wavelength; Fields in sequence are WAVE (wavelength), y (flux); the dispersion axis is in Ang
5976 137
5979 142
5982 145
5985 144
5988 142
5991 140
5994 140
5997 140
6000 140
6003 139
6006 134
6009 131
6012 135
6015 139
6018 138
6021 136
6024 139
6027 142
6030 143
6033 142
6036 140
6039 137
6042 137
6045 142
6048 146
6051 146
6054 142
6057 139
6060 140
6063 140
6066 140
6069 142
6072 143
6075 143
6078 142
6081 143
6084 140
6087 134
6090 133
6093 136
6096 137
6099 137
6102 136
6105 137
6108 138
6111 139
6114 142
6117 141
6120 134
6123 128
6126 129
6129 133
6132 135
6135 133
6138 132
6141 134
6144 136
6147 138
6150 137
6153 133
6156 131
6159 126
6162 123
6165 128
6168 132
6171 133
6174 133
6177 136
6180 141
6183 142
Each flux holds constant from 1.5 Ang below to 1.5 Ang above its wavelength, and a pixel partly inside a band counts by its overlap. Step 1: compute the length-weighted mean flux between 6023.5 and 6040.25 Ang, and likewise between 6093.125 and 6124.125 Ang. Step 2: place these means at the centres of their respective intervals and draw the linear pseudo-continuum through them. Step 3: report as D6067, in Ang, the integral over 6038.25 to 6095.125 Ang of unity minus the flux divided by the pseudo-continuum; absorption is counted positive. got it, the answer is -0.5 Ang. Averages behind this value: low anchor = 141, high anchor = 137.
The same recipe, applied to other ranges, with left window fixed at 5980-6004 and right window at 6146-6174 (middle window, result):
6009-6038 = 0.1 Ang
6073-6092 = -0.5 Ang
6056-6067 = -0.2 Ang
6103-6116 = -0.5 Ang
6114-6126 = -0.1 Ang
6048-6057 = -0.4 Ang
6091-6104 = -0.1 Ang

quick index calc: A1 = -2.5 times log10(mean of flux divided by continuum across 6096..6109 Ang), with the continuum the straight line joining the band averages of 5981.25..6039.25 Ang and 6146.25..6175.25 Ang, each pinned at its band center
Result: -0.02 mag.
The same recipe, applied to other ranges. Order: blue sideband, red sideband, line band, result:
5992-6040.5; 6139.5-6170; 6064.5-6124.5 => -0.03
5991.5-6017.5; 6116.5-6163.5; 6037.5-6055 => -0.05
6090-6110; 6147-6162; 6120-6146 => 0.01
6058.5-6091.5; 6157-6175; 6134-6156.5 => -0.02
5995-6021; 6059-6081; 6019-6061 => -0.01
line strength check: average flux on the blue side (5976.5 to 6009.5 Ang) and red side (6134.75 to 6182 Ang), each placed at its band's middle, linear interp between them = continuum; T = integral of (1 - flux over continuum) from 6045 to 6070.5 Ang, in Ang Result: -0.9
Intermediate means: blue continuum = 140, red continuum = 133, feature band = 142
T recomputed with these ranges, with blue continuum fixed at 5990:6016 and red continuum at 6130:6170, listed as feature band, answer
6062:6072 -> -0.44 Ang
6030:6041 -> -0.30 Ang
